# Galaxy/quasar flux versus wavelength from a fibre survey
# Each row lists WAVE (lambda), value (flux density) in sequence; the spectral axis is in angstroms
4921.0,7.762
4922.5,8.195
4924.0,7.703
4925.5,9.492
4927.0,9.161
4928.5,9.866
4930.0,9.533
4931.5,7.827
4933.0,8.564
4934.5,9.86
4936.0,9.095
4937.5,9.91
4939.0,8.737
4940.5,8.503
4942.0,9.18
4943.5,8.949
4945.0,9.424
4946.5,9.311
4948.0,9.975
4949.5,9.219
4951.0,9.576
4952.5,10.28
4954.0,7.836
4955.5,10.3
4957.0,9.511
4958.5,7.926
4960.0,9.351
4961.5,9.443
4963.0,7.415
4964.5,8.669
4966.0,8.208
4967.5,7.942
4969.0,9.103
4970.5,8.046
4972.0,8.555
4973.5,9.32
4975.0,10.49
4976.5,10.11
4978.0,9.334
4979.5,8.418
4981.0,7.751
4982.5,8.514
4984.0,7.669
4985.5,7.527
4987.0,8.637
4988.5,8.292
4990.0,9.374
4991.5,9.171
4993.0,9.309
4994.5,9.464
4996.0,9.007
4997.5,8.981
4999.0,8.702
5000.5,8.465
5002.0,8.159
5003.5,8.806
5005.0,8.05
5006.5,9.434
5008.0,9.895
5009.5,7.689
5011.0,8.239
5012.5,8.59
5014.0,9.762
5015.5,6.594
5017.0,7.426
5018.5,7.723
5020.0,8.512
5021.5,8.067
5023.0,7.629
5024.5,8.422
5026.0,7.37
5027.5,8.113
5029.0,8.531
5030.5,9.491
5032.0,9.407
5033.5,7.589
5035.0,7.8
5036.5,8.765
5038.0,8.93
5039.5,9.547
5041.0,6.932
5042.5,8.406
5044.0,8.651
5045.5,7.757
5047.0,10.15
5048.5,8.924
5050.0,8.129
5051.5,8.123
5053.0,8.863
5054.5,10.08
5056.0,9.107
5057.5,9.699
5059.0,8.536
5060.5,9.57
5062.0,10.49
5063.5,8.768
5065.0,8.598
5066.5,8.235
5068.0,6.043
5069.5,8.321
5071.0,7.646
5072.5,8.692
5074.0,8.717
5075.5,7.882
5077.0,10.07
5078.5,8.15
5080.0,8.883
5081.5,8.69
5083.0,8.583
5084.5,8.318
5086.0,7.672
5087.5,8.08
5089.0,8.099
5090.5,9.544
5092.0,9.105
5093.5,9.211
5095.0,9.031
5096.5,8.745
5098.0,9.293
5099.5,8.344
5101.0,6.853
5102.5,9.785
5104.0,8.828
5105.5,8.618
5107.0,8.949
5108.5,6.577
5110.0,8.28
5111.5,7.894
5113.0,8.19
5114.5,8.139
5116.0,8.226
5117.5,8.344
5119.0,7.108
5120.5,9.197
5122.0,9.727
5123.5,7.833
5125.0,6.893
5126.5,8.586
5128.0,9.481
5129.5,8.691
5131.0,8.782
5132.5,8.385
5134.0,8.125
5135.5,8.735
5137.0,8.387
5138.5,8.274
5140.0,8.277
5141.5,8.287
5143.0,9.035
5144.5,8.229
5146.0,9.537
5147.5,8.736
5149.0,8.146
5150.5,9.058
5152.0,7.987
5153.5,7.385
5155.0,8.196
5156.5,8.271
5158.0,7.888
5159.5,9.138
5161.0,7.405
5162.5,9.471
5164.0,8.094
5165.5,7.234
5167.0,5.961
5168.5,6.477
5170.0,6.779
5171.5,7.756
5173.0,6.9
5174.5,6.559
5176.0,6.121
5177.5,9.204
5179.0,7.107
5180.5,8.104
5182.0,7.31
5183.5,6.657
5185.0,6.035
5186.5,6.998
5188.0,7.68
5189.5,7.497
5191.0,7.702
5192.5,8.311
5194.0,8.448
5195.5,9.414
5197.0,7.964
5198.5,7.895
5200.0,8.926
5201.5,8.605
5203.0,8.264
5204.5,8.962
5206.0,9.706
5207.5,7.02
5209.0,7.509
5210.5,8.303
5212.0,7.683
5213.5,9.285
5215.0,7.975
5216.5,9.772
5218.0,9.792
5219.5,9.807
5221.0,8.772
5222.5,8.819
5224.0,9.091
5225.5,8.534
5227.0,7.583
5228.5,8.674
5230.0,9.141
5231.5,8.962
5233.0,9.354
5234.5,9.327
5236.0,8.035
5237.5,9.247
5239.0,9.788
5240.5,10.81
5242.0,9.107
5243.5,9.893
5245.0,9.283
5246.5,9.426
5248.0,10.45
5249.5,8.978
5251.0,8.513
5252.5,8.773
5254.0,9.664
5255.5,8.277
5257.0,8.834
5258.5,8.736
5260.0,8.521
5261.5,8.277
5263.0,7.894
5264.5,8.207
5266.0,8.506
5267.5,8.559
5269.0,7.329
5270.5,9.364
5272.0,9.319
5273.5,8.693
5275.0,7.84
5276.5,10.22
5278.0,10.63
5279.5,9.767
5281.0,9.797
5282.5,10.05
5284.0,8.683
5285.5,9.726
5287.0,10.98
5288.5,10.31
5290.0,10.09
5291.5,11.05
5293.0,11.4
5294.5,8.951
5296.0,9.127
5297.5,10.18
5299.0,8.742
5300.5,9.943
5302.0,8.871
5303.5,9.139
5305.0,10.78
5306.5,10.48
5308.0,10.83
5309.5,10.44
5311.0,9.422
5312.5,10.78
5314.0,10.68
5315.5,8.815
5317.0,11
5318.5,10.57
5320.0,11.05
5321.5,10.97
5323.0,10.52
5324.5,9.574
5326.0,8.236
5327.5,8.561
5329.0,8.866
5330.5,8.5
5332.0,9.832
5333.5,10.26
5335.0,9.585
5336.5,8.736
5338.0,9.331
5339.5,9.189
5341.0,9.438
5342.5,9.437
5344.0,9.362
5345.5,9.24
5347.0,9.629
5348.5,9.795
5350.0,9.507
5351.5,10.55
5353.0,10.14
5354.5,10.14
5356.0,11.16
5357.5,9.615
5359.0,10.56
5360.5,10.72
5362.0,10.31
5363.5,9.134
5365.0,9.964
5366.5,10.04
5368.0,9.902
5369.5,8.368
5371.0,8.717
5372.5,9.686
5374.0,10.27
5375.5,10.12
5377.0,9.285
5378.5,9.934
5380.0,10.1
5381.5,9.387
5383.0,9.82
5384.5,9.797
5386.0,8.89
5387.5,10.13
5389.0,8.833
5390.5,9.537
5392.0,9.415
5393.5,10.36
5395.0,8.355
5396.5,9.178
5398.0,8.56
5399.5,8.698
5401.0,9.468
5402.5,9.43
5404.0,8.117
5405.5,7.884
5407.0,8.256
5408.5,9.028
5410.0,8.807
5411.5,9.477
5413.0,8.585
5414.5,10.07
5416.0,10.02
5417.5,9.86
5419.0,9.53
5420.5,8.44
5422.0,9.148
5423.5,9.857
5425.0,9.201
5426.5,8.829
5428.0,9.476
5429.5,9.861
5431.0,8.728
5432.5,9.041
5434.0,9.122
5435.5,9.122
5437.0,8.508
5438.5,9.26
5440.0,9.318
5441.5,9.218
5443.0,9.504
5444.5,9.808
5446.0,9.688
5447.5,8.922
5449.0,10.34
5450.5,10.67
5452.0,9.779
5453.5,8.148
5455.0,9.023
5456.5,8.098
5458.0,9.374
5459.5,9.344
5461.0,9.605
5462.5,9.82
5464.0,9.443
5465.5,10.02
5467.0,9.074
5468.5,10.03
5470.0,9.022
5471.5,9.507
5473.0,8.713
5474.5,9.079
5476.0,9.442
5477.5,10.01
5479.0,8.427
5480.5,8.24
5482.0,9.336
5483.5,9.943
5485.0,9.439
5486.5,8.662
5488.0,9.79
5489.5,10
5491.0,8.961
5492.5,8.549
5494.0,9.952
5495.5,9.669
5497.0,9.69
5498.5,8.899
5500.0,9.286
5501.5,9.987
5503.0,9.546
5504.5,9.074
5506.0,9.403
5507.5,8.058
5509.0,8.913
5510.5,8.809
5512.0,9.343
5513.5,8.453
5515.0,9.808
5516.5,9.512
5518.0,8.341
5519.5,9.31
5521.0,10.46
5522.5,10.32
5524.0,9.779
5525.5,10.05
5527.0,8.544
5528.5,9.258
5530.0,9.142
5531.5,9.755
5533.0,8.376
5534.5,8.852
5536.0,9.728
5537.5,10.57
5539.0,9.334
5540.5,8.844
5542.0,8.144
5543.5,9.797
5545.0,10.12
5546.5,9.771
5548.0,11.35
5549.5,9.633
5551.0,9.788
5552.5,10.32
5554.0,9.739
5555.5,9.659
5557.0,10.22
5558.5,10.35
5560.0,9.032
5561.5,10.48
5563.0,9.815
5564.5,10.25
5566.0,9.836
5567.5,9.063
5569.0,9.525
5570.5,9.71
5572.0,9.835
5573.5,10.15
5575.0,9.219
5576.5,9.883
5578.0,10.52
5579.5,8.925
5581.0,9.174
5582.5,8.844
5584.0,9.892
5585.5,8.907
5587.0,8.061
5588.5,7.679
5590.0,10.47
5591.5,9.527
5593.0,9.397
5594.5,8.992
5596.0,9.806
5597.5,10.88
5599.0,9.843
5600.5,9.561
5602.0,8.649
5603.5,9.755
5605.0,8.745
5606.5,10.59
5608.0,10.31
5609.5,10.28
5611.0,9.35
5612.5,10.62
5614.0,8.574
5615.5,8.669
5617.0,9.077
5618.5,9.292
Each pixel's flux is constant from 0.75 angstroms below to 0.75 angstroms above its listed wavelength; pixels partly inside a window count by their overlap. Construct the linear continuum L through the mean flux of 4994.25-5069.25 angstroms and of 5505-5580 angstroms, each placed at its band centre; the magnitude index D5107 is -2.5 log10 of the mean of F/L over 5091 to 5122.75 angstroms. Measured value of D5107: 0.03 mag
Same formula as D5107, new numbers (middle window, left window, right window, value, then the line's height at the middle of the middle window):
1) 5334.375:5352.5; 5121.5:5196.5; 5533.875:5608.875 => -0.09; 8.72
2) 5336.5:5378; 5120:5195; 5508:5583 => -0.11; 8.8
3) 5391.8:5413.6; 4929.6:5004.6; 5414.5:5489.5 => 0.05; 9.29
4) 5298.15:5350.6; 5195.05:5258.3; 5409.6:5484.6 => -0.07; 9.09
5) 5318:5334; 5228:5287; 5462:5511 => -0.06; 9.17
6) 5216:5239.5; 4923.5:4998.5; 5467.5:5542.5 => 0.01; 9.12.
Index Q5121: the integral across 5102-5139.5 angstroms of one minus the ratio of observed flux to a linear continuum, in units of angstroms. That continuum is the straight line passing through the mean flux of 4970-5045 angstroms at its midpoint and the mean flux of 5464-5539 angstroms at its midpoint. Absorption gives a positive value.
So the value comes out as 1.5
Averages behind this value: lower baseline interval 8.55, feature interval 8.39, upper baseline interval 9.33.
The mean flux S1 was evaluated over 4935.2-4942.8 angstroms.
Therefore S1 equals 9.09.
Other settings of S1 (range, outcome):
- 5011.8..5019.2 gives 8.02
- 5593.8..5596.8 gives 9.43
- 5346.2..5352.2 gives 9.86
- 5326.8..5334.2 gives 9.2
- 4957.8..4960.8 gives 8.66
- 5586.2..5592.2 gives 8.93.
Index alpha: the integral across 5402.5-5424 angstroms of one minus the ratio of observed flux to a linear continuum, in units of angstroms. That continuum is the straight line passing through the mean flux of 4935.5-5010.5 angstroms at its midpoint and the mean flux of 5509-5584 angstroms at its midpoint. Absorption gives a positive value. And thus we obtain 0.8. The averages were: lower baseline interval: 8.9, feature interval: 9.08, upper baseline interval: 9.58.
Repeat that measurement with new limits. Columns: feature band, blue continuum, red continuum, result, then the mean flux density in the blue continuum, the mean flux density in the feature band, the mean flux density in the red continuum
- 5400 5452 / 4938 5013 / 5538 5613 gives 1.09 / 8.86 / 9.26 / 9.65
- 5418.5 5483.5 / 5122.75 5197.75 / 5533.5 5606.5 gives -1.18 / 7.95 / 9.29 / 9.6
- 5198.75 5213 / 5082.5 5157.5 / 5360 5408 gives 0.67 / 8.44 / 8.33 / 9.39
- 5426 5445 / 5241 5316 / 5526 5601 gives 0.61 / 9.45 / 9.21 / 9.57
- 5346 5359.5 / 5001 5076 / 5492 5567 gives -1.39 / 8.5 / 10.1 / 9.52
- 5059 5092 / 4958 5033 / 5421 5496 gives 0.64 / 8.58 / 8.54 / 9.32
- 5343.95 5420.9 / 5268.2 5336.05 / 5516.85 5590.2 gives 1.55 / 9.77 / 9.51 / 9.56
